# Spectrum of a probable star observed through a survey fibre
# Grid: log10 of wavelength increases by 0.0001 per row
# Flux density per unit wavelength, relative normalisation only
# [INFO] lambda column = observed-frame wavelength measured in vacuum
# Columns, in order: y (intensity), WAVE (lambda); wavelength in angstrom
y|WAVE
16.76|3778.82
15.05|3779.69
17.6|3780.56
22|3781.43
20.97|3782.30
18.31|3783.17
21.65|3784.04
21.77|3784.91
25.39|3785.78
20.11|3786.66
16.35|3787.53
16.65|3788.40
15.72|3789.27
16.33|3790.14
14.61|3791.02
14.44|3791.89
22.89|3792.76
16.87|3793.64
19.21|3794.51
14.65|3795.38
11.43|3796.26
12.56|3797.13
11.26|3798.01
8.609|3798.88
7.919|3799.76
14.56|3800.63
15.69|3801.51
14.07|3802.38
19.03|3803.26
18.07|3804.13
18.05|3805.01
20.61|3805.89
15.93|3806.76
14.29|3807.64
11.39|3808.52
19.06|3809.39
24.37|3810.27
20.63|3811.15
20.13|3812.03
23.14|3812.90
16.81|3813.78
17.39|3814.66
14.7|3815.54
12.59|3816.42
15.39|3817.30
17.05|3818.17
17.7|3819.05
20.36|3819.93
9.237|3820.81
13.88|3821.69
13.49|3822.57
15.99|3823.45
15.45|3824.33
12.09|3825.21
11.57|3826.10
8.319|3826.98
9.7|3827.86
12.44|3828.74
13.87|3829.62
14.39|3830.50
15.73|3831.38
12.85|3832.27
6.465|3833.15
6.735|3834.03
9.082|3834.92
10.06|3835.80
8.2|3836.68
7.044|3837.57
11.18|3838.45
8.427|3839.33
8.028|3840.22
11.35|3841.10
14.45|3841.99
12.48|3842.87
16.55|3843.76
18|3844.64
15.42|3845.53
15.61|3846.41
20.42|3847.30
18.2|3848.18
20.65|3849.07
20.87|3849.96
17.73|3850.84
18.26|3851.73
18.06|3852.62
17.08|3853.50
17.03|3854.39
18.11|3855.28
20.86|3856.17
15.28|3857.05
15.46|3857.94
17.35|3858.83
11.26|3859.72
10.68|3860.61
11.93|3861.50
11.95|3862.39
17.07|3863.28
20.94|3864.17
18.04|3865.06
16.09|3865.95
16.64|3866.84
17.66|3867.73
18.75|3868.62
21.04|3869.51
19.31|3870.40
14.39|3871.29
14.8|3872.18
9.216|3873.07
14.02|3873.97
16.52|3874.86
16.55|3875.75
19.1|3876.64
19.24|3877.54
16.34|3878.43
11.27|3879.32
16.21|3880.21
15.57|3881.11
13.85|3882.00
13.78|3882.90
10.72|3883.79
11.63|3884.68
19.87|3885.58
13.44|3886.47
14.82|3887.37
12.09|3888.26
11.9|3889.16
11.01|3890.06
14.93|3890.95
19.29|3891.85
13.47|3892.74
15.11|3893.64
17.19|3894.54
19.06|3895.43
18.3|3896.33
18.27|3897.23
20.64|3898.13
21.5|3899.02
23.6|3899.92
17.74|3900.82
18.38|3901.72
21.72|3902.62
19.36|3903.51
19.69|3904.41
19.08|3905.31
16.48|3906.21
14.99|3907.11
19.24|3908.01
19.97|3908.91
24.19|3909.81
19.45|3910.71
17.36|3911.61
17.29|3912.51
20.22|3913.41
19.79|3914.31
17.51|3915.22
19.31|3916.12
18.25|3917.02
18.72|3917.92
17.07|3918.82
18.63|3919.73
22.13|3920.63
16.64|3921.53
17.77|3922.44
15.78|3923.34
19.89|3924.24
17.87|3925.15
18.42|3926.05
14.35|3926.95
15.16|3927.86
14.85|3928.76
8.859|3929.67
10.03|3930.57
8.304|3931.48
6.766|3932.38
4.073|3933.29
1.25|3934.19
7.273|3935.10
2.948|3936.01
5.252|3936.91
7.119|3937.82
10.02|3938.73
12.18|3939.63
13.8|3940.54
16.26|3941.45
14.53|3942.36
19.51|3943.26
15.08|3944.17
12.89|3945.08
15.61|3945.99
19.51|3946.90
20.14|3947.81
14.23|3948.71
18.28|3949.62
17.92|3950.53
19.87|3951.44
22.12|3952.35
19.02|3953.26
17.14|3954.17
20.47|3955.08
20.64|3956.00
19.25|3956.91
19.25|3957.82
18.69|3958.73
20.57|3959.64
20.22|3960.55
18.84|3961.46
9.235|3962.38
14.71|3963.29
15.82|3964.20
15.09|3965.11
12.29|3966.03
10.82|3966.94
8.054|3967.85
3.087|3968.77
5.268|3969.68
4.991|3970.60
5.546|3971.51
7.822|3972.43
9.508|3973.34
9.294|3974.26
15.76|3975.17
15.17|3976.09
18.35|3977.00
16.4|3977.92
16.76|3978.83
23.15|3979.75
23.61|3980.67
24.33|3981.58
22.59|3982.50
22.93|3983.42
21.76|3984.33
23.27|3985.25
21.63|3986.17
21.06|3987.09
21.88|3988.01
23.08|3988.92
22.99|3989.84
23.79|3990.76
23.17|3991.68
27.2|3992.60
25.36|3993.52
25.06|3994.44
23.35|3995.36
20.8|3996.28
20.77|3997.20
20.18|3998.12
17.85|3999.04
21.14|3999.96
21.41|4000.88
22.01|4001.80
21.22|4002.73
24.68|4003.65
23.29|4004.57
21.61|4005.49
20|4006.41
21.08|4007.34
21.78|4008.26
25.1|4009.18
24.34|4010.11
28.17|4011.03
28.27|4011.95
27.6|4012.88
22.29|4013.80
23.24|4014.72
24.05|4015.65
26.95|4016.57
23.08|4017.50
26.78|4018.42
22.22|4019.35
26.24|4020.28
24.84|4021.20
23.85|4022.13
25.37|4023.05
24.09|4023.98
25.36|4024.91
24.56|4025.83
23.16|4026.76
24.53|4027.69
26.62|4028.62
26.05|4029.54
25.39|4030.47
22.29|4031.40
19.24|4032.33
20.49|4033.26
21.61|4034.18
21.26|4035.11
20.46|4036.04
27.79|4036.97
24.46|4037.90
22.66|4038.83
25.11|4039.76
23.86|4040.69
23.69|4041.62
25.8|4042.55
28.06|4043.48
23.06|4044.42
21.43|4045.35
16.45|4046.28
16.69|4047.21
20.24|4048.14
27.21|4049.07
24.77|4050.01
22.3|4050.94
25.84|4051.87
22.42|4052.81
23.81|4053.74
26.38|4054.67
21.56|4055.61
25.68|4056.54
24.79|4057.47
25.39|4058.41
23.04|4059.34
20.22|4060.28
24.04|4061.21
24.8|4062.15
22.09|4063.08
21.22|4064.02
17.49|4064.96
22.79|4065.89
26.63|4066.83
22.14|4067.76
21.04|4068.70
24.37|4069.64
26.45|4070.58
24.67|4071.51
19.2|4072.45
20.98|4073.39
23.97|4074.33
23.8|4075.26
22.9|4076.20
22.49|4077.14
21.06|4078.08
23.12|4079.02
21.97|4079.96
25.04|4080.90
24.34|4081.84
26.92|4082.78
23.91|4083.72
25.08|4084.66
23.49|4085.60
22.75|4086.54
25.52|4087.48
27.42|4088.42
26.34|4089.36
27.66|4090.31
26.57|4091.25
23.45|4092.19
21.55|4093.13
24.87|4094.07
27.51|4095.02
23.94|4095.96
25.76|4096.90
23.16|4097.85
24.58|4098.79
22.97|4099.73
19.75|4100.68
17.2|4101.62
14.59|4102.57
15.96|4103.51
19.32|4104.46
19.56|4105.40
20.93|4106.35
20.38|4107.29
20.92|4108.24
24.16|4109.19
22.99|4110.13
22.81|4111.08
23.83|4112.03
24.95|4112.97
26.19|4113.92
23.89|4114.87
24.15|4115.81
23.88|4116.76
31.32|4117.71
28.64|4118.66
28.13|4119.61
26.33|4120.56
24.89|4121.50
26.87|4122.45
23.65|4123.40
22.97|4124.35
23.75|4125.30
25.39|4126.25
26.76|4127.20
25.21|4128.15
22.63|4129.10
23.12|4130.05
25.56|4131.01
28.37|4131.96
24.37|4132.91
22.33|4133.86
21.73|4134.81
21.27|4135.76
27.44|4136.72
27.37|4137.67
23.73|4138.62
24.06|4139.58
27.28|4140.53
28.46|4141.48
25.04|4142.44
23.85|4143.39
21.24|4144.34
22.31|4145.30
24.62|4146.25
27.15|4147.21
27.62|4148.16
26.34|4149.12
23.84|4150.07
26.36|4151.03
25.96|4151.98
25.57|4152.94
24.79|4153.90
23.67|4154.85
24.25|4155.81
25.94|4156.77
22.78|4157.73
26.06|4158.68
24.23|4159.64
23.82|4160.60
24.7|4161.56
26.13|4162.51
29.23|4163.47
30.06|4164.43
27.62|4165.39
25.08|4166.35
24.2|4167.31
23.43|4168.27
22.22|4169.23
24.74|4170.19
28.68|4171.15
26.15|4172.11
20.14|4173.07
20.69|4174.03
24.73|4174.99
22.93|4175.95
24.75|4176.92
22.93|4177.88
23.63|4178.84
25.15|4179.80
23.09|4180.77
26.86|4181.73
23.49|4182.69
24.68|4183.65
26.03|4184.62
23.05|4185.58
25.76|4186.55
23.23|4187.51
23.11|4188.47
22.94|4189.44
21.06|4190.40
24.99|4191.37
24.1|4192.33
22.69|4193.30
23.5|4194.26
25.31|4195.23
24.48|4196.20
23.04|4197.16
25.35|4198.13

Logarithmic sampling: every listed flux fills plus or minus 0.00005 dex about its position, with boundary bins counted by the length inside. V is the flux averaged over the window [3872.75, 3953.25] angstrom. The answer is 15.8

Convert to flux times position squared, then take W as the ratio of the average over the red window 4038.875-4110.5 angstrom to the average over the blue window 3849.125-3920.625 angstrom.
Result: 1.49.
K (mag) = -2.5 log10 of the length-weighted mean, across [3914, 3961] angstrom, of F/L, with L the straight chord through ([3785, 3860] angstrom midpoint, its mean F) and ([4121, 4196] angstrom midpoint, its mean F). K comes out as 0.20 mag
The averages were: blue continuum 15.2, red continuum 24.7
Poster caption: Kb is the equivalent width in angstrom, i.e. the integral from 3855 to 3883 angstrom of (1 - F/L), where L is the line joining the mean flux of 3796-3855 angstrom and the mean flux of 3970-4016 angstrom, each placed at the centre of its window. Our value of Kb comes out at 0.5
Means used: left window 14.6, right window 20.8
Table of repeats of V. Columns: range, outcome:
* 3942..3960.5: 18.3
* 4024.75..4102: 23.5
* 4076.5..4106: 23.1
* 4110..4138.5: 25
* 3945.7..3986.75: 16.4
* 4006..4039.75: 24.1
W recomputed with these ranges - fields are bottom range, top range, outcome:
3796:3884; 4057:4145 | 1.81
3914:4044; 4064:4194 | 1.37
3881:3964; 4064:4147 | 1.62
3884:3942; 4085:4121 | 1.67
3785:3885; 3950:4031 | 1.44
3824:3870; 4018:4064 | 1.80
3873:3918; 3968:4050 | 1.34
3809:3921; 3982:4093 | 1.60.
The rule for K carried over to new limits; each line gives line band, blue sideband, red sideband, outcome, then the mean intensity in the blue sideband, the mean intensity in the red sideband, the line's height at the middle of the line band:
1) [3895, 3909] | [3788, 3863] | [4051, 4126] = -0.11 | 14.9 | 23.6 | 17.4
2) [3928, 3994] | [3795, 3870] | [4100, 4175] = 0.22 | 15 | 24.3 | 18.9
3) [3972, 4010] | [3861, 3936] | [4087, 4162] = -0.07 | 16.1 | 24.3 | 19.4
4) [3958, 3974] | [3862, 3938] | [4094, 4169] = 0.46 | 15.8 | 24.4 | 18.3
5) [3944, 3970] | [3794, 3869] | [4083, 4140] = 0.18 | 15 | 24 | 19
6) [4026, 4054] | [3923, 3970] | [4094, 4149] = -0.20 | 14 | 24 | 19.4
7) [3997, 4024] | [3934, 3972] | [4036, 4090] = -0.23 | 14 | 23.5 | 19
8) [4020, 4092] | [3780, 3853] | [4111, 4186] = -0.06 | 15.4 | 25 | 22.3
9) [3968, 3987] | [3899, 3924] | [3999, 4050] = 0.36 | 19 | 23.5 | 21.6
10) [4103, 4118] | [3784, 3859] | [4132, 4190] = 0.03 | 15.3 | 24.7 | 23.3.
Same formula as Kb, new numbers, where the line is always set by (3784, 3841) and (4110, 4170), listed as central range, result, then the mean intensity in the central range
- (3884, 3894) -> 1.7 angstrom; 14.2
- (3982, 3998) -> -2.0 angstrom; 22.9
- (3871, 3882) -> 1.0 angstrom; 15.2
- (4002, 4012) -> -1.2 angstrom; 23.4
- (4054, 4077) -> -0.4 angstrom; 23.1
